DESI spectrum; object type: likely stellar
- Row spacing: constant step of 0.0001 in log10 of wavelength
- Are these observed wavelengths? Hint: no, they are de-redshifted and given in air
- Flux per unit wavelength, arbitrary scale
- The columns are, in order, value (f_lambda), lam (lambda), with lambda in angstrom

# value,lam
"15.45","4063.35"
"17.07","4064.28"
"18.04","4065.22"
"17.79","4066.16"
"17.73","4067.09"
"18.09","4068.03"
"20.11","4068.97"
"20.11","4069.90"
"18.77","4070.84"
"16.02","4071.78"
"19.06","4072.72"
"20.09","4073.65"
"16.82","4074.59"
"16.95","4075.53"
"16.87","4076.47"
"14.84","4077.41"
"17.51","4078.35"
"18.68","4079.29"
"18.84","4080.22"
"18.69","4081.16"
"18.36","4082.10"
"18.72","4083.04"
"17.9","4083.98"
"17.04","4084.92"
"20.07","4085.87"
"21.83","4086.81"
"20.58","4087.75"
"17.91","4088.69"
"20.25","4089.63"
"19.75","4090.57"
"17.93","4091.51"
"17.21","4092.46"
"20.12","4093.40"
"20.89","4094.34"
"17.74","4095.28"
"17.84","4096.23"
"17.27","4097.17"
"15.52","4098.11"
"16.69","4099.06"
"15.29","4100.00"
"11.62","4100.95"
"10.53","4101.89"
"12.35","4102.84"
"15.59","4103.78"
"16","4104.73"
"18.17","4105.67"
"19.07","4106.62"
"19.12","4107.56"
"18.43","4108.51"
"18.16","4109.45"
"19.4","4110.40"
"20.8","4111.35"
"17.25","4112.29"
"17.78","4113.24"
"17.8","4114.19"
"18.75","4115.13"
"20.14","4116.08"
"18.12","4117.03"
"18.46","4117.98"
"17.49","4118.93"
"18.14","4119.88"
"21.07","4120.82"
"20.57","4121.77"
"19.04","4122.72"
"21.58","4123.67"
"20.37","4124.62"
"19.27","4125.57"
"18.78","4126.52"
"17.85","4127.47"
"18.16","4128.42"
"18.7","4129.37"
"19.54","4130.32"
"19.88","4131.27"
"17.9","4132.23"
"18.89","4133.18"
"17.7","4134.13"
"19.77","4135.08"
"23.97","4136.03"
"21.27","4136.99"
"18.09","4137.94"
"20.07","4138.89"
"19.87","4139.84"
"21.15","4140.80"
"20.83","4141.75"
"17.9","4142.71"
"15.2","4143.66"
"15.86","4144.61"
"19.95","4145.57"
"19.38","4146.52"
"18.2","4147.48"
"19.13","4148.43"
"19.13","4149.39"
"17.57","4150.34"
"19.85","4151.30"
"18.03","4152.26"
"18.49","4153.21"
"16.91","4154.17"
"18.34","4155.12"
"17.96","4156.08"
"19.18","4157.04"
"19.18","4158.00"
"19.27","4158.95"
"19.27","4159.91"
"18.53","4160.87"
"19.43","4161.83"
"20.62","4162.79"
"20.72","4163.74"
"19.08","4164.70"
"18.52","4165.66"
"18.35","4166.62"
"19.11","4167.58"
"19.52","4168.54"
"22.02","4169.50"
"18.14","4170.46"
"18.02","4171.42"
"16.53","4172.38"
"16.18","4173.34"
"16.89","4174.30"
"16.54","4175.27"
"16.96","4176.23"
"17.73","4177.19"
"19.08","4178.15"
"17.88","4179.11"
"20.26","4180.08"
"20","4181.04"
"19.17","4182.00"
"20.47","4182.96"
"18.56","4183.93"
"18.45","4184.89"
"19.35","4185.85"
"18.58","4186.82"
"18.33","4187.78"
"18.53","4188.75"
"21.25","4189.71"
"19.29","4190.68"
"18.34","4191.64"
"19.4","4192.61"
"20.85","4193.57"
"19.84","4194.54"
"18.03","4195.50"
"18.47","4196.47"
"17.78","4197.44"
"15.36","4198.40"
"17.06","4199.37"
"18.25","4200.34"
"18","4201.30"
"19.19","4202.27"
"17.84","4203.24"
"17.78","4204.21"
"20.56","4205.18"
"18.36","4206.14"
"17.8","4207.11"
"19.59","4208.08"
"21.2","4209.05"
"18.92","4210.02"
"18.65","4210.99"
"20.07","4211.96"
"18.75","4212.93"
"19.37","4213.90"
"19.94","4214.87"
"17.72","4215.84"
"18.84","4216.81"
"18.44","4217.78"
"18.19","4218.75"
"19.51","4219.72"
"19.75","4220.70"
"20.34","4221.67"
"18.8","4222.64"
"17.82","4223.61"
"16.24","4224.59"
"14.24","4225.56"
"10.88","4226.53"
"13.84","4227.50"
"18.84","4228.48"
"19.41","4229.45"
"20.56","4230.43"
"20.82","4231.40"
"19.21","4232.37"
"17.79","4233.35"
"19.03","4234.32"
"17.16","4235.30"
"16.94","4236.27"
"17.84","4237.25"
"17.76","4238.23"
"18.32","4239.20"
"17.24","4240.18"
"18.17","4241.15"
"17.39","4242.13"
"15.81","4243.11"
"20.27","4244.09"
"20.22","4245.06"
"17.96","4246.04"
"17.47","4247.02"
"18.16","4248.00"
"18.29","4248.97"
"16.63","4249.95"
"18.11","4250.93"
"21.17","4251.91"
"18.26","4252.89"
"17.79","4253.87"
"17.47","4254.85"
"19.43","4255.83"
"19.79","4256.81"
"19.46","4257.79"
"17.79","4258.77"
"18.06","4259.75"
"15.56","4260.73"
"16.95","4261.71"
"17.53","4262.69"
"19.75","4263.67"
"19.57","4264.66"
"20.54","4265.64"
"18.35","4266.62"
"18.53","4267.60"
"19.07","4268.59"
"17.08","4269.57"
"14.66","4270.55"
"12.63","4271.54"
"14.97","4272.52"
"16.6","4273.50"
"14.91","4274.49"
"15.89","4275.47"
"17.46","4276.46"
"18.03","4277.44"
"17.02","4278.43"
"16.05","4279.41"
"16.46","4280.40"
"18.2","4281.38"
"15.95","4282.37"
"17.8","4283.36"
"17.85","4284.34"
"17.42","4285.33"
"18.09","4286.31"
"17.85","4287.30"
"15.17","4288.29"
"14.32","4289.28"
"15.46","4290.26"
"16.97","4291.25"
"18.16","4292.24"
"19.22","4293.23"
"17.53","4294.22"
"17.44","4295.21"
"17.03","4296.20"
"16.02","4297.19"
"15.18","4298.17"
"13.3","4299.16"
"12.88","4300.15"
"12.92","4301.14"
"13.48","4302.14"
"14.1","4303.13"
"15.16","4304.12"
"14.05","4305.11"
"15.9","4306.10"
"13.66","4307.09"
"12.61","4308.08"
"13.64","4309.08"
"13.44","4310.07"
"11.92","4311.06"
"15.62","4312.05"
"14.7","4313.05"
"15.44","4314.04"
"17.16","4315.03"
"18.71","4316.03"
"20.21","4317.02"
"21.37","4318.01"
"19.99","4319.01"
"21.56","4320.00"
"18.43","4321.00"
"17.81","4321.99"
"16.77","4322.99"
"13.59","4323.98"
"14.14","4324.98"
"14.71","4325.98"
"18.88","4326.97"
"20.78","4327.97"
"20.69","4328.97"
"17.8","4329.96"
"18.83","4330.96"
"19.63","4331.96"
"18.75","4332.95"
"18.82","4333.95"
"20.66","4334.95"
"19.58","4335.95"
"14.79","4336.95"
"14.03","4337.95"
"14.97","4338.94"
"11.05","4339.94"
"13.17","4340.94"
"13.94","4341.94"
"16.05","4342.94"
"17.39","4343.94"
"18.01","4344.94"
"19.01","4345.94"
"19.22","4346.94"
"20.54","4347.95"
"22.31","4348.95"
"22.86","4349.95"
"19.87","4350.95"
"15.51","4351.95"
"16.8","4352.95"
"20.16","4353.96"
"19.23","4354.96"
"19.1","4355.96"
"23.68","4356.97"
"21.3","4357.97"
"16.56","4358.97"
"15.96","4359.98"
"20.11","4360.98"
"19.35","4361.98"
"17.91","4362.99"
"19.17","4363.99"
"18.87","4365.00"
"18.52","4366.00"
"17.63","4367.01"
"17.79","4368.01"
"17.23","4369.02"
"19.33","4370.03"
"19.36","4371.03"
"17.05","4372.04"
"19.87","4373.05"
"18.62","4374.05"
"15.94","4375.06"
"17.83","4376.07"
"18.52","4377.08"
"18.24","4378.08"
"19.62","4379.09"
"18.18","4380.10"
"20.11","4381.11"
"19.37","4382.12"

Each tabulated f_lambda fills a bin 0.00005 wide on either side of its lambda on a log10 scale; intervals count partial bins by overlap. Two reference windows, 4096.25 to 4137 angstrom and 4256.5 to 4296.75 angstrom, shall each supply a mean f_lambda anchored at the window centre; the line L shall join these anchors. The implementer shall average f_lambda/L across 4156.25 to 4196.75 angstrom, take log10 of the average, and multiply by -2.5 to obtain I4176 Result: -0.06 mag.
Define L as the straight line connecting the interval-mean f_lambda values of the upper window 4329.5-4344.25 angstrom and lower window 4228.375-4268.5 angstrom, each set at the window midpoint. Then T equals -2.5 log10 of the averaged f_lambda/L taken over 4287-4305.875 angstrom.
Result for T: 0.12 mag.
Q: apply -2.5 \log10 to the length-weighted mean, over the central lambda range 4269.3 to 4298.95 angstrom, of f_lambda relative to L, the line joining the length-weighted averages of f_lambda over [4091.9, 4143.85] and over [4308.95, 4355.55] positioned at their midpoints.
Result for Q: 0.07 mag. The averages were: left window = 18.4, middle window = 16.5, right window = 17.5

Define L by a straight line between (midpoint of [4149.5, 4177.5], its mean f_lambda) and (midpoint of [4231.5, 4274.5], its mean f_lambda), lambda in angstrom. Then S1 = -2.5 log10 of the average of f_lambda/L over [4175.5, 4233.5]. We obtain -0.02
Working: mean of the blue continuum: 18.5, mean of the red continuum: 17.9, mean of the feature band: 18.6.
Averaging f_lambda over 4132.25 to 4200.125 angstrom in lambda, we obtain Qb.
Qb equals 18.8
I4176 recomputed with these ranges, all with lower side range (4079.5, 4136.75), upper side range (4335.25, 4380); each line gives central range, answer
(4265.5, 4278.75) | 0.091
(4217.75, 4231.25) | 0.035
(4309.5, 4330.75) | 0.050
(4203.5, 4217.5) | -0.047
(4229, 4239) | -0.023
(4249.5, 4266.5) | -0.014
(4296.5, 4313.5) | 0.278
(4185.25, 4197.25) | -0.049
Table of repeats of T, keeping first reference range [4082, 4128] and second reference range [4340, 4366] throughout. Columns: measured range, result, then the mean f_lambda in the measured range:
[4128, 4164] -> -0.05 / 19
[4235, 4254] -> 0.02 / 18.1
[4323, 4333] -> 0.05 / 17.7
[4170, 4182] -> 0.02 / 17.9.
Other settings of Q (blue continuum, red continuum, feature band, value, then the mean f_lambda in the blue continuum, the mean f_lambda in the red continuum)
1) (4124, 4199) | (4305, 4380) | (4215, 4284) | 0.03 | 18.9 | 17.7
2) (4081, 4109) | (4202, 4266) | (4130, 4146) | -0.08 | 17.6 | 18.3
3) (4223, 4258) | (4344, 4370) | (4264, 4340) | 0.11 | 17.9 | 19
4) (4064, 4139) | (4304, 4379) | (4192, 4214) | -0.04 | 18.3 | 17.7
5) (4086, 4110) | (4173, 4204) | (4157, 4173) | -0.05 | 17.5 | 18.5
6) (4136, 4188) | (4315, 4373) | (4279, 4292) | 0.10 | 18.8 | 18.2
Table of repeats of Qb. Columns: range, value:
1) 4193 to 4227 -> 18.4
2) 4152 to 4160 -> 18.5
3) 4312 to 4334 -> 18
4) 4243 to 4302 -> 17.2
